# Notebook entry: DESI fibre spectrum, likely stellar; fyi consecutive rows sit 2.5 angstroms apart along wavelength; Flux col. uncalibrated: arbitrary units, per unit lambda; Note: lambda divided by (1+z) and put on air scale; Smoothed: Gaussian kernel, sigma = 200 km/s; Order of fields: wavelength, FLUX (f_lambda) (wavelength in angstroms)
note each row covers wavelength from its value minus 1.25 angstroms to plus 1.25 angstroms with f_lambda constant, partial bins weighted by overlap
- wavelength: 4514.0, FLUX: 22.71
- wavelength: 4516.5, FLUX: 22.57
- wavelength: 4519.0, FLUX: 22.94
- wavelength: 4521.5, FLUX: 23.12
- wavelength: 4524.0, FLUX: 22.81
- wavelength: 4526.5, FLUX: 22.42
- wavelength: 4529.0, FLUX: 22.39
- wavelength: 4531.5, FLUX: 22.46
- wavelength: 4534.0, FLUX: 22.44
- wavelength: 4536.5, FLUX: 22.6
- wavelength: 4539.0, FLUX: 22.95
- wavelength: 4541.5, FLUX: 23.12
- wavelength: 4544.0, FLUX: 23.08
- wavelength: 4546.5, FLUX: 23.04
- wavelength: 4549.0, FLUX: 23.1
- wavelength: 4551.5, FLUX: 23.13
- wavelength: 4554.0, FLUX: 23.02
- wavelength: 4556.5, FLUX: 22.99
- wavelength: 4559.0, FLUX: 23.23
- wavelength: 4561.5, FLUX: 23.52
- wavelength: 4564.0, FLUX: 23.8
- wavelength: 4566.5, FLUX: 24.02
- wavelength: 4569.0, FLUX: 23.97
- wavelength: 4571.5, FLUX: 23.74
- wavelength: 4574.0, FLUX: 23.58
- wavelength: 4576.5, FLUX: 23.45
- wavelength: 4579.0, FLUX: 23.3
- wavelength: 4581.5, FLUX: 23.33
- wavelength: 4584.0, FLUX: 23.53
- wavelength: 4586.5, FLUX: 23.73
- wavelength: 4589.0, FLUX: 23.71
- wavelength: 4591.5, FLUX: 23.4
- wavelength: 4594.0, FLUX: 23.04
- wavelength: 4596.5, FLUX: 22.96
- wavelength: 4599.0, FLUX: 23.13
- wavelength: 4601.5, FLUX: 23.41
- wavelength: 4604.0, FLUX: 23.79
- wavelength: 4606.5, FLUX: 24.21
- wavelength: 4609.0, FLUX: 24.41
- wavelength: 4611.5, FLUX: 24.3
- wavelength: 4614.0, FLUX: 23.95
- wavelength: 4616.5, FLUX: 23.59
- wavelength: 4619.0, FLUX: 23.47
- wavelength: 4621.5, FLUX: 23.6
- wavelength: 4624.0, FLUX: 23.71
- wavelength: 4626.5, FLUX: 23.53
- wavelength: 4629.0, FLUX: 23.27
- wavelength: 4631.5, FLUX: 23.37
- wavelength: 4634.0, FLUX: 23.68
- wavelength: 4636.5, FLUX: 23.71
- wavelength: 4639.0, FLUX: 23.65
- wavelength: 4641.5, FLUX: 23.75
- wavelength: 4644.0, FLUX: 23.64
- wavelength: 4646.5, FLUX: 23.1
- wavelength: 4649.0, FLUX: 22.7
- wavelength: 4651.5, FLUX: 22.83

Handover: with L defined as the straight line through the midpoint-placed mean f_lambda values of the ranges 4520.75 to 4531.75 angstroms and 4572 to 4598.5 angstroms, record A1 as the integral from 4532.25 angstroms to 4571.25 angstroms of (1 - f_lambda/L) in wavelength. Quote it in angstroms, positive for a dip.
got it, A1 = -0.40 angstroms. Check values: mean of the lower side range 22.6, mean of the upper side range 23.4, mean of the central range 23.2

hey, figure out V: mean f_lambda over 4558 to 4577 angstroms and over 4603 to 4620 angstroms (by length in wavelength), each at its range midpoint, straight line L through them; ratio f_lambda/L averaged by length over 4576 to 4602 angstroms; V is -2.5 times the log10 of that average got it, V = 0.02 mag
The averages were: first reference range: 23.7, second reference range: 24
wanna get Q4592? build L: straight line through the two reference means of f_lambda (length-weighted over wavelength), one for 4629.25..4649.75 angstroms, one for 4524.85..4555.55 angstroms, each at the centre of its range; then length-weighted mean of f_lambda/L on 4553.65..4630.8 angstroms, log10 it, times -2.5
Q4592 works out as -0.02 mag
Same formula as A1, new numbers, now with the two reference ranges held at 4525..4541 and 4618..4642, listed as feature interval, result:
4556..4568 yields -0.4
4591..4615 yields -0.4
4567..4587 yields -0.5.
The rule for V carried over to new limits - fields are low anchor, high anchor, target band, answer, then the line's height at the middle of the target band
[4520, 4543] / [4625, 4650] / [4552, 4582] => -0.02 mag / 23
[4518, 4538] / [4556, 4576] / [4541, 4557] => 0.01 mag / 23.2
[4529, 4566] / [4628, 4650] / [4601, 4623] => -0.03 mag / 23.3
